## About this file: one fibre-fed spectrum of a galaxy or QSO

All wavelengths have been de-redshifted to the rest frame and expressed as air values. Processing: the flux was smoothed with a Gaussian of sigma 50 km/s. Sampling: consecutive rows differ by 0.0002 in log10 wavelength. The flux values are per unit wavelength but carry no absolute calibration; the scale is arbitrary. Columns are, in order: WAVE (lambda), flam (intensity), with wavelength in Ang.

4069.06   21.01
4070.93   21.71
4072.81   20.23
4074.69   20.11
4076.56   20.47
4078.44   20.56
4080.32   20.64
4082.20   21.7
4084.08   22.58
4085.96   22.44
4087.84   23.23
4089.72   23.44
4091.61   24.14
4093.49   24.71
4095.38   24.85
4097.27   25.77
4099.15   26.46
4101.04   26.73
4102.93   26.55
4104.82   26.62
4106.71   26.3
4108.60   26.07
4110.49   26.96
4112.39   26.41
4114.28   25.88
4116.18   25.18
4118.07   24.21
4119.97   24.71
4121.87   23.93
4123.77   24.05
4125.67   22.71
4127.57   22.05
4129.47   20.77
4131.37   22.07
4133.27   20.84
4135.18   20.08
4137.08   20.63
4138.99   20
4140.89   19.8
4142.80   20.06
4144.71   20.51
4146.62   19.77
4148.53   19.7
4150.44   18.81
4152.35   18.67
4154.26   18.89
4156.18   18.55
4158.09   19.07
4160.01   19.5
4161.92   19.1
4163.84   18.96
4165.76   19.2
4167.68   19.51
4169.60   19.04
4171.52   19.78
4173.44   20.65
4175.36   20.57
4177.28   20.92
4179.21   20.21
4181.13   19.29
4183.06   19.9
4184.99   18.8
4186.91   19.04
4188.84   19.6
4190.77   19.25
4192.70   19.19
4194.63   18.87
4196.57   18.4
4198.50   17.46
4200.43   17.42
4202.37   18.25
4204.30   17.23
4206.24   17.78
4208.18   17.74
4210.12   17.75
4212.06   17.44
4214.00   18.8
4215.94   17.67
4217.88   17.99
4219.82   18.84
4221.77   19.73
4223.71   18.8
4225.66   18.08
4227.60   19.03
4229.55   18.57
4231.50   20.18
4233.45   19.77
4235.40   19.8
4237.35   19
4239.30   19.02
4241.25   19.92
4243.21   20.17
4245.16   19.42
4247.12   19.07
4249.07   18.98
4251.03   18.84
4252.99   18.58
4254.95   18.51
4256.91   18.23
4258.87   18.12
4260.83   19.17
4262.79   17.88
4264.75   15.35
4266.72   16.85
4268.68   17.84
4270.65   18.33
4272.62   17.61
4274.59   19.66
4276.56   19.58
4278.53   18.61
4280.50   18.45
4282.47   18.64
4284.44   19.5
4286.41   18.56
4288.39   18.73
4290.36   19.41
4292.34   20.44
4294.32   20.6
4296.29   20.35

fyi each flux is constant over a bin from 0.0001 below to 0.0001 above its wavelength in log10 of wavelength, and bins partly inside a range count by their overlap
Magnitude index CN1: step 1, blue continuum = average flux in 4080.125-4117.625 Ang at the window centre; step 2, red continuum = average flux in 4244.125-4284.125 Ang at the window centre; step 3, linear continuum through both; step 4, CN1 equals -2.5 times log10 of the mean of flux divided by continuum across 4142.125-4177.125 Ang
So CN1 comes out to 0.16 mag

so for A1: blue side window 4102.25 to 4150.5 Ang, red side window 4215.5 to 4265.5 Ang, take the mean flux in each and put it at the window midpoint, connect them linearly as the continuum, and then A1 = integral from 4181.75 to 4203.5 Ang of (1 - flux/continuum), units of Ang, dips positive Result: 1.9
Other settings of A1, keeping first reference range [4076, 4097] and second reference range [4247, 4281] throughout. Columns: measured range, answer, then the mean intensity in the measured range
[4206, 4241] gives 1.06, 18.7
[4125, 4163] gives 2.25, 20.1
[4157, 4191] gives 1.60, 19.6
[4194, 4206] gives 1.20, 17.9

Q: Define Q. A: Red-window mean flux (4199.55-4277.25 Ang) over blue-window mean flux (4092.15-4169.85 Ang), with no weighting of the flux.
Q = 0.83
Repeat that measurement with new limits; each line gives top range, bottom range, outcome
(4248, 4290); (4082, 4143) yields 0.77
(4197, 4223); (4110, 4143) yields 0.79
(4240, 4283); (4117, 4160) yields 0.89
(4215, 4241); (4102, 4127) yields 0.75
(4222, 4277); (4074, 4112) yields 0.78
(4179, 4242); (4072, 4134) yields 0.79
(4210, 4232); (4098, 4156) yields 0.81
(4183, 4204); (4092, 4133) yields 0.75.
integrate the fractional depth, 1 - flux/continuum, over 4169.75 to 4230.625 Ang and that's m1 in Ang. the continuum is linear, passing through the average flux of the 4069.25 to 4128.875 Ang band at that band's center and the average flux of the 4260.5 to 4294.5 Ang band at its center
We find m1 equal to 6.0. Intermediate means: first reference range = 23.9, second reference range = 18.6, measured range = 18.8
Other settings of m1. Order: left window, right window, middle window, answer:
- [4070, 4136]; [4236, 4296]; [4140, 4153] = 1.6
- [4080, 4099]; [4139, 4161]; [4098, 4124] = -4.3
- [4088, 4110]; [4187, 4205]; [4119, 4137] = 0.9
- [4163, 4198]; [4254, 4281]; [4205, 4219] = 0.8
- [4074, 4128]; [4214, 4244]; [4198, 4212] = 1.7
